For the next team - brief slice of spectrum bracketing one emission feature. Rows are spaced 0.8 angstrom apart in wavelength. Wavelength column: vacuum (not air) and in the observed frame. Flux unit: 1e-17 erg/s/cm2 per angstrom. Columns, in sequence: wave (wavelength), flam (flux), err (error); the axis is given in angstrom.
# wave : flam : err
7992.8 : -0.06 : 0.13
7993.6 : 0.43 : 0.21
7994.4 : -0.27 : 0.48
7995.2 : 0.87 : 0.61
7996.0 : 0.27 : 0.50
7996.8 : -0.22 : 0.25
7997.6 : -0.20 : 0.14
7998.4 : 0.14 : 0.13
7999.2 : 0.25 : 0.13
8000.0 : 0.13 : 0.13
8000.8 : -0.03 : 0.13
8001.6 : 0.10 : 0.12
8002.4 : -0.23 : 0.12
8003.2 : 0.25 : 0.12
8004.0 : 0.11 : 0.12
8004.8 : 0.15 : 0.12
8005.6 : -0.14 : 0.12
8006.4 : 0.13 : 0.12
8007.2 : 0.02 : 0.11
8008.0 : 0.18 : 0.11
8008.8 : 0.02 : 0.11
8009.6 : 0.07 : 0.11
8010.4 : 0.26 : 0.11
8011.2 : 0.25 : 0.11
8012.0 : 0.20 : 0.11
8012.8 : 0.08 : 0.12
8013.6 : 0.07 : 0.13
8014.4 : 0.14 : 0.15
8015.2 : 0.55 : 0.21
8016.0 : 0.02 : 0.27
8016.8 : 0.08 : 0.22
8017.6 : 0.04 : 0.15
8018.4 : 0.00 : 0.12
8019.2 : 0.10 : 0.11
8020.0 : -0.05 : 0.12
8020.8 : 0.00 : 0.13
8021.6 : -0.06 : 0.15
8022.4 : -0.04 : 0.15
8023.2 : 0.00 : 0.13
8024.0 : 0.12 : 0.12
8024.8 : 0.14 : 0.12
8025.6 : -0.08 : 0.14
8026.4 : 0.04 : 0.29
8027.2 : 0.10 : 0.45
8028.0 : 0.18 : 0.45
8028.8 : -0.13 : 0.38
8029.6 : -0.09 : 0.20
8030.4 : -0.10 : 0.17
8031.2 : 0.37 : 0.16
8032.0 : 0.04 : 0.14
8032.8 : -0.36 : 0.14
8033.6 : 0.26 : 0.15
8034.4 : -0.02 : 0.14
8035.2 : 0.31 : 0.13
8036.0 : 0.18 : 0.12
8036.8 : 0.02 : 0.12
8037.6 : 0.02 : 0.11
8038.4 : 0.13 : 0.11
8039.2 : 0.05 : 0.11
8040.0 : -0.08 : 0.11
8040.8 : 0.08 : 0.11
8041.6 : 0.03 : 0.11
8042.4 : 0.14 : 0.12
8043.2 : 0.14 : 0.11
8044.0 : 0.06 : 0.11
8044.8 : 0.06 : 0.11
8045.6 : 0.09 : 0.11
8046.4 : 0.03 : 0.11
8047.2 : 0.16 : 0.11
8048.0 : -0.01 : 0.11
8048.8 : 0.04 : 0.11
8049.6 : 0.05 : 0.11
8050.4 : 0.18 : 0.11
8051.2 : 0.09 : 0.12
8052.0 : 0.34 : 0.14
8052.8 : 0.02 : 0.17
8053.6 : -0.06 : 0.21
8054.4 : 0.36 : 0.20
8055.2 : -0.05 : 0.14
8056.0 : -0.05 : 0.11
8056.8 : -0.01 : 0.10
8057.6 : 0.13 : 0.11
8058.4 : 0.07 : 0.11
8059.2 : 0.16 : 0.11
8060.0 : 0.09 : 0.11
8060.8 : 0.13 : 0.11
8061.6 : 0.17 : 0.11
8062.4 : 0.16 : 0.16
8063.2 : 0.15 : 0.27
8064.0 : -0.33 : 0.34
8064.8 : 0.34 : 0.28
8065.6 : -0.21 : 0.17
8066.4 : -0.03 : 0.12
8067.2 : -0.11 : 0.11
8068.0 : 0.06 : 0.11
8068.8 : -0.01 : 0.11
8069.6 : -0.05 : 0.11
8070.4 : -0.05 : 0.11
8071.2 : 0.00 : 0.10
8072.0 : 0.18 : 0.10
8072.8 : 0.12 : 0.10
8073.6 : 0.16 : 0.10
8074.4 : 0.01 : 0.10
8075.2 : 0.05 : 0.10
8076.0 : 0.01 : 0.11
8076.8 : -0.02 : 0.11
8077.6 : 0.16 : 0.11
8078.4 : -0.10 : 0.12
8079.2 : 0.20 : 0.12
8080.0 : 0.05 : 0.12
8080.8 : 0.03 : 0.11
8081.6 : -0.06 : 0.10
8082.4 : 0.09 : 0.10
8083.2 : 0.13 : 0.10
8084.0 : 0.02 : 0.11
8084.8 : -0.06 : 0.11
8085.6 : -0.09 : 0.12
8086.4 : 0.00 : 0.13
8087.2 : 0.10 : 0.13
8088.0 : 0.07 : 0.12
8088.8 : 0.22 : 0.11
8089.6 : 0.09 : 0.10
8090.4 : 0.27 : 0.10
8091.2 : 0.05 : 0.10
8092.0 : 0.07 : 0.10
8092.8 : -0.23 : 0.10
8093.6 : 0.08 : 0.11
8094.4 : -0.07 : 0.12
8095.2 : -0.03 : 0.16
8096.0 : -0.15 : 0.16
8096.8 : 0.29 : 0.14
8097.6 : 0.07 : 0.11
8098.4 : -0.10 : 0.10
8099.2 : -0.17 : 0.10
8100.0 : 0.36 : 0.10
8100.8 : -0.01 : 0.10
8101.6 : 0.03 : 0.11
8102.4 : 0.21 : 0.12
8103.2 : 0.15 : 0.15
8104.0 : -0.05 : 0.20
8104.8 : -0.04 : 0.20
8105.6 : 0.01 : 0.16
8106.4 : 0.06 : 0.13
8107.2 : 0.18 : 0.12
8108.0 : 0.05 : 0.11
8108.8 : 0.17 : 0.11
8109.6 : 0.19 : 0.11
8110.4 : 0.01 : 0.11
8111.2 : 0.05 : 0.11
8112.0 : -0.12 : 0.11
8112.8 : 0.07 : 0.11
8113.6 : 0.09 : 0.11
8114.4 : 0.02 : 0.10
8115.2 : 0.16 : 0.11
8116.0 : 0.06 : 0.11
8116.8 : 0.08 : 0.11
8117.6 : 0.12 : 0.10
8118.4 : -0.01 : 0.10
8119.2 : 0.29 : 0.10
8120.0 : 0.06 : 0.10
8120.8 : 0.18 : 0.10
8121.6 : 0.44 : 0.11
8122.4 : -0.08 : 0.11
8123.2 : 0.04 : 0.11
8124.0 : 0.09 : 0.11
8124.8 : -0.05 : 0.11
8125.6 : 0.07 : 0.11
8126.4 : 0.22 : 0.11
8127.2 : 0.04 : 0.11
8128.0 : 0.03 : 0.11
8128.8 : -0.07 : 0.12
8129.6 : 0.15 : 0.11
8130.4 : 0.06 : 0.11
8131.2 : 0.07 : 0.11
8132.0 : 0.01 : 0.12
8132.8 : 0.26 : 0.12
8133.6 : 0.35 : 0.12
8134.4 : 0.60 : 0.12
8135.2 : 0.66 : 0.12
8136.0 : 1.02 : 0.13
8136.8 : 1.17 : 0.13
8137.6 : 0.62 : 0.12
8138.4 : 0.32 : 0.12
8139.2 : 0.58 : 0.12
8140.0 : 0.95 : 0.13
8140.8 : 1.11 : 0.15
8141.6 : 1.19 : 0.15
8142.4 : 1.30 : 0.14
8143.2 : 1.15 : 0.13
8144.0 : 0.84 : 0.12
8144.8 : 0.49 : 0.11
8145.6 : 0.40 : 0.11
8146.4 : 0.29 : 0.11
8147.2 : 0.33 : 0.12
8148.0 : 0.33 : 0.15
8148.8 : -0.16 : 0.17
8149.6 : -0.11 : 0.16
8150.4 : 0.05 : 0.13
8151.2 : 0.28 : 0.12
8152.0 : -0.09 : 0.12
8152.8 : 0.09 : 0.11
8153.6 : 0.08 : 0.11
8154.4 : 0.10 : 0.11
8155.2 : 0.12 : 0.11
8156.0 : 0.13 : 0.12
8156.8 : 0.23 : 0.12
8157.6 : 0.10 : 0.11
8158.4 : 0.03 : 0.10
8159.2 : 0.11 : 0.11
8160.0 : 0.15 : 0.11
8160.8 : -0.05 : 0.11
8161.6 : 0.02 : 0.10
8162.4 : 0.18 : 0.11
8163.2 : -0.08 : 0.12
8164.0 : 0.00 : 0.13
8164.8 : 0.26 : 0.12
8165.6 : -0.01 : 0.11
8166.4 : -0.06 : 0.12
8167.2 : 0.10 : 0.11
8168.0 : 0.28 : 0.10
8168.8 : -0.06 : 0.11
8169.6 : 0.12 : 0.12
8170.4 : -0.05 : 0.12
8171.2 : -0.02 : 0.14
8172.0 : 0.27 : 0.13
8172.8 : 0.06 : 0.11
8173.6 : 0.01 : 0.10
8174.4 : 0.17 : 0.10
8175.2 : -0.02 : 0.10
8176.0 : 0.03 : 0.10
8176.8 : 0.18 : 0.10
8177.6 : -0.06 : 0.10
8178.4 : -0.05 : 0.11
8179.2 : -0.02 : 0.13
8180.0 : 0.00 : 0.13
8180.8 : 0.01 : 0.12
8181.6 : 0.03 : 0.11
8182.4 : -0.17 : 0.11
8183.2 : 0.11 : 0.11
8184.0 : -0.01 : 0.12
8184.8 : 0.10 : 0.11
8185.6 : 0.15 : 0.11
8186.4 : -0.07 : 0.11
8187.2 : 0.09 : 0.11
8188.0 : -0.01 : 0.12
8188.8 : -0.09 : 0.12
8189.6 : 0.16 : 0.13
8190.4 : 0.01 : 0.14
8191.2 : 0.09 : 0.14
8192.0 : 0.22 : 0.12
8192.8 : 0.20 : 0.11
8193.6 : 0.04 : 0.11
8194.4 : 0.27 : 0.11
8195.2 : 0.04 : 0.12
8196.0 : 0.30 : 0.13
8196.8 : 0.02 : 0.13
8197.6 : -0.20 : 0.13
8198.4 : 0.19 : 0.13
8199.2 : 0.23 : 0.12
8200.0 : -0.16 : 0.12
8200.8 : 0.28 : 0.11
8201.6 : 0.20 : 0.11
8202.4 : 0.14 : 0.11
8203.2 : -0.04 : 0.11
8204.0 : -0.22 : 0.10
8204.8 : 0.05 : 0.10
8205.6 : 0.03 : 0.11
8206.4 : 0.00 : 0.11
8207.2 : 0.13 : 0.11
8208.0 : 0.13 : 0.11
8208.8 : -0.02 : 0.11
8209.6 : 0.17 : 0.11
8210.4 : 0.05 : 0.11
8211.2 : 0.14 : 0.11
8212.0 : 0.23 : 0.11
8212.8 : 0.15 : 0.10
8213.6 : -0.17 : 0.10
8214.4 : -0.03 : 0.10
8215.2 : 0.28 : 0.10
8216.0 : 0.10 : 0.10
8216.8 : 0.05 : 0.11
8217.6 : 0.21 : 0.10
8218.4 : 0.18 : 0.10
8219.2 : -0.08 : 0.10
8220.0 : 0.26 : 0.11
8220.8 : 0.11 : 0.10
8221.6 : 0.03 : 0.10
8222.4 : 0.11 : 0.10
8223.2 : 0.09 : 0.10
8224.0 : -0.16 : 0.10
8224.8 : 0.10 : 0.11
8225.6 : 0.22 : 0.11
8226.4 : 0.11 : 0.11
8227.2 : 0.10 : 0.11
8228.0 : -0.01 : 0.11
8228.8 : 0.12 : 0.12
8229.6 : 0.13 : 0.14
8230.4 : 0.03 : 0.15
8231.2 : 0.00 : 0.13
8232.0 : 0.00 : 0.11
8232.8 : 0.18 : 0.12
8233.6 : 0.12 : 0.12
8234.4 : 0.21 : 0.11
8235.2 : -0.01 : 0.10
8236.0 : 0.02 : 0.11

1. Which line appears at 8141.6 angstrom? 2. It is [O II]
